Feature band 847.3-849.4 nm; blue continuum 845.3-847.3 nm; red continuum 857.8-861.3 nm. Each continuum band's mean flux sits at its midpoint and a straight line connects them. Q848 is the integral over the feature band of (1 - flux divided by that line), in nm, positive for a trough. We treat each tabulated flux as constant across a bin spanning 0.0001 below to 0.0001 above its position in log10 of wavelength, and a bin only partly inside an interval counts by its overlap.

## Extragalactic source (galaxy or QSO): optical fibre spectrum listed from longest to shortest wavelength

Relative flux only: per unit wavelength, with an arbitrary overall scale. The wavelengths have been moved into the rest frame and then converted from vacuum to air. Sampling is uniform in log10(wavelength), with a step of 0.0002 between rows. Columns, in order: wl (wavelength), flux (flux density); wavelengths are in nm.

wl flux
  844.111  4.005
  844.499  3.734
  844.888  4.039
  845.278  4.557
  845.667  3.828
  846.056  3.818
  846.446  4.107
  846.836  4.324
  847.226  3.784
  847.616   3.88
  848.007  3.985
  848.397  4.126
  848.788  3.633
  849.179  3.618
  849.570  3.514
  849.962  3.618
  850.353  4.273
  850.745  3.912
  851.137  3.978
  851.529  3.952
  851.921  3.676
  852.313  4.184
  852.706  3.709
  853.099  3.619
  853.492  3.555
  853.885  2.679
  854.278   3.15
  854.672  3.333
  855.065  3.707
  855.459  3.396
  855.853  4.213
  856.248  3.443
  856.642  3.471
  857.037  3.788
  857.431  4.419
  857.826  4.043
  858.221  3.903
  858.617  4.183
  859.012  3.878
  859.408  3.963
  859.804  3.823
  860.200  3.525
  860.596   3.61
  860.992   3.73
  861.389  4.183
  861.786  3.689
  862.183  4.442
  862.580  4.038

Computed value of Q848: 0.09 nm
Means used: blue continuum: 4.04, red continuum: 3.85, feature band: 3.84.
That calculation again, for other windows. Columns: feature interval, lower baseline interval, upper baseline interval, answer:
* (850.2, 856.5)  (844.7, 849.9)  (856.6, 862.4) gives 0.415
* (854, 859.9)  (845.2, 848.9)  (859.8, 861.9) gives 0.088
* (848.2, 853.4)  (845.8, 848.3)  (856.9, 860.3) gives 0.198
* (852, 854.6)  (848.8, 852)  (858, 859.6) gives 0.259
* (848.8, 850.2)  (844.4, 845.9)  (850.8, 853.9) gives 0.091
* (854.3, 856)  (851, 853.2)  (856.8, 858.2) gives 0.159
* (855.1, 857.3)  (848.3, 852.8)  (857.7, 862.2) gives 0.105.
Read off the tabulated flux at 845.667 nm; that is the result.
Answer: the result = 3.828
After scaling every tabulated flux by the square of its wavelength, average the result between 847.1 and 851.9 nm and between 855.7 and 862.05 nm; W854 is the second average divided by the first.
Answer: 1.03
